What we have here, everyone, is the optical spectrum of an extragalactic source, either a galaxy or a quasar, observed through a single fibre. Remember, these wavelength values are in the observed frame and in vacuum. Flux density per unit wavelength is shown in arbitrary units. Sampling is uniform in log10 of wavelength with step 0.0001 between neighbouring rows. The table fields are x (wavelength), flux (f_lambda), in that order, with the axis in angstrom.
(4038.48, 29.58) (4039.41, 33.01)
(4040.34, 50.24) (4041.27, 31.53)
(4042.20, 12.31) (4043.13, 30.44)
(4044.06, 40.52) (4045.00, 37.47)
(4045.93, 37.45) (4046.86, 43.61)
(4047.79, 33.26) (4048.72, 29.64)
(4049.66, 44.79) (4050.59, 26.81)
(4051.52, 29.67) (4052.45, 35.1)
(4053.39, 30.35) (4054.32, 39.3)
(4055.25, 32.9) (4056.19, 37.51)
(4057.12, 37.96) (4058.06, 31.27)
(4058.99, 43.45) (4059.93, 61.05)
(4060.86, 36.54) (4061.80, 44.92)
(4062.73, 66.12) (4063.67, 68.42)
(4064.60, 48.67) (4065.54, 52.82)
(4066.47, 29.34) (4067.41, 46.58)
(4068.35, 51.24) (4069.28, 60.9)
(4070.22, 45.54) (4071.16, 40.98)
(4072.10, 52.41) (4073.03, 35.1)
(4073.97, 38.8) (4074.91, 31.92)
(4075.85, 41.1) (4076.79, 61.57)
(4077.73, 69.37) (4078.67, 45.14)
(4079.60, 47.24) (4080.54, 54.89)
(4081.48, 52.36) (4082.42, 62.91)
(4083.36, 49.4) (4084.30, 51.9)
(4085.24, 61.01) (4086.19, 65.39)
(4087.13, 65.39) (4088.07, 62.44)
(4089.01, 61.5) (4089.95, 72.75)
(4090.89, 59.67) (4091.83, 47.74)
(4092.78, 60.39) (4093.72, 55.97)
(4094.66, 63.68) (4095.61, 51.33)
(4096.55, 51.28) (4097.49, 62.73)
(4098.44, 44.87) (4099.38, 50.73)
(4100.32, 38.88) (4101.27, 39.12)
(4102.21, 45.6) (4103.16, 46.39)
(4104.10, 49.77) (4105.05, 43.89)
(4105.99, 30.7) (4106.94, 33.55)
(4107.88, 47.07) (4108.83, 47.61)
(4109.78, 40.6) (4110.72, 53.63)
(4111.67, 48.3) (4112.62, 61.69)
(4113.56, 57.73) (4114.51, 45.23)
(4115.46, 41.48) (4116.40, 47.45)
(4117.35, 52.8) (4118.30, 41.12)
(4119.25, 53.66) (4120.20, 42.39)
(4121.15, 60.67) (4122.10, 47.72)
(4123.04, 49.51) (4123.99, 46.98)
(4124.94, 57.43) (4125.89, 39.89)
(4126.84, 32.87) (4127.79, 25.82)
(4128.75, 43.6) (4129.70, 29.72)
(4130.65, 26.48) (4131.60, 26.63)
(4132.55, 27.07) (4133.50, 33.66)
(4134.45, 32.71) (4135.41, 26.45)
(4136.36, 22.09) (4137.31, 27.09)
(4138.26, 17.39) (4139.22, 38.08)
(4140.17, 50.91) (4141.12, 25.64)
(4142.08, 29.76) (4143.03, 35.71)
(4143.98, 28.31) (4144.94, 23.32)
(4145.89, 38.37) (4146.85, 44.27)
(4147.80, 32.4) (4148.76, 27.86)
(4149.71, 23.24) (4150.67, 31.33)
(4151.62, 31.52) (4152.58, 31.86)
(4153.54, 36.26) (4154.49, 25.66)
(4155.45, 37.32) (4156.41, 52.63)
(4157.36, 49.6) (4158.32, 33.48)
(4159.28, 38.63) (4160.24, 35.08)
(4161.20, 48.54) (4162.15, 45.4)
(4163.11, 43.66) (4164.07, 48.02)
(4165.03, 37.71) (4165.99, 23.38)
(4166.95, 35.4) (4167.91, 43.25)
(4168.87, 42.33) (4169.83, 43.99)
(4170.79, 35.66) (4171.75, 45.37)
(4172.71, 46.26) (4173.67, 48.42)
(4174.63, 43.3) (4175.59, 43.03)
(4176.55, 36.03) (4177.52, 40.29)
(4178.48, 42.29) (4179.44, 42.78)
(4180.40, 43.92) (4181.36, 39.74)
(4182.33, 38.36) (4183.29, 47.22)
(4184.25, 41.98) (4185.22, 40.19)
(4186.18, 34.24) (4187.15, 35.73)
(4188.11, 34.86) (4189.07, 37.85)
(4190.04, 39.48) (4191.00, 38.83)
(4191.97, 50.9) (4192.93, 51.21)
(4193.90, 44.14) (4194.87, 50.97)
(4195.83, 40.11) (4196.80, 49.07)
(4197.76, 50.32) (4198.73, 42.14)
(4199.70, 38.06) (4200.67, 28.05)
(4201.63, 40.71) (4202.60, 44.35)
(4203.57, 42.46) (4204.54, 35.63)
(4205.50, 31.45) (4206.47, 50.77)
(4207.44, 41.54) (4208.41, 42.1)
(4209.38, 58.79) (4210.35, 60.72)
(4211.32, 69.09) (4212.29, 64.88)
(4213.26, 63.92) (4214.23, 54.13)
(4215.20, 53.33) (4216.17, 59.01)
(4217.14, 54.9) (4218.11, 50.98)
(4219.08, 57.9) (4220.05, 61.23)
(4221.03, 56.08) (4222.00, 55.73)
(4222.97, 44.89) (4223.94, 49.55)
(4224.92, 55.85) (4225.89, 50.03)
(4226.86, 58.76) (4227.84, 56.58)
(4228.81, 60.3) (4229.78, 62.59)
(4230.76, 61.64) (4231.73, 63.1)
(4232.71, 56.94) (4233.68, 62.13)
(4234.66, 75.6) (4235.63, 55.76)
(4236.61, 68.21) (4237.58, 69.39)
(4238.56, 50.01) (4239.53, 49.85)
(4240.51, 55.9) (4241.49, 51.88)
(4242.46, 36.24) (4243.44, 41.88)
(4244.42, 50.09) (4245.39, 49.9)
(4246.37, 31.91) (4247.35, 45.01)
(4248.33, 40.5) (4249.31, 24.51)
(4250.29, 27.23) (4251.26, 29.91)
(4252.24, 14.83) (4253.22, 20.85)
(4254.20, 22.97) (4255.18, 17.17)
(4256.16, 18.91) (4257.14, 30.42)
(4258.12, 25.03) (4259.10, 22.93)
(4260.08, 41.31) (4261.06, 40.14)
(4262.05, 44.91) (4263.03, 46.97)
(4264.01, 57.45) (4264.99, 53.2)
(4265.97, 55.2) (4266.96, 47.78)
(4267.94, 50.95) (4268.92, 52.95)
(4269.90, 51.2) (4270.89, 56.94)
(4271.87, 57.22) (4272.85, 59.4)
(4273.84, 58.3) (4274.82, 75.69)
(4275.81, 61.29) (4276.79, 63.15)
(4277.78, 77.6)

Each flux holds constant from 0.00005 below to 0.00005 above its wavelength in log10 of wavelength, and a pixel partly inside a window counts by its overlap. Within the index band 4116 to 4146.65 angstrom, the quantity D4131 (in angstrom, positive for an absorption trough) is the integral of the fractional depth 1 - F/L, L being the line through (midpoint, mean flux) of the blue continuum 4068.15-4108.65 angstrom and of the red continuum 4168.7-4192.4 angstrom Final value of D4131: 6.4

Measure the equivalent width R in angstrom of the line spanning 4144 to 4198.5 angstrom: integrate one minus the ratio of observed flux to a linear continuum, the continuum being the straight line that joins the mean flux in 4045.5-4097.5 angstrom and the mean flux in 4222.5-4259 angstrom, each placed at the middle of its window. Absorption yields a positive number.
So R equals 7.9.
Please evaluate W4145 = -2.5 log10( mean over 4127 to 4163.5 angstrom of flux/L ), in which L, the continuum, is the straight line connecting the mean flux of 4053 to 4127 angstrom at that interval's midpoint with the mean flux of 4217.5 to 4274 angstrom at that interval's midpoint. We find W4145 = 0.402 mag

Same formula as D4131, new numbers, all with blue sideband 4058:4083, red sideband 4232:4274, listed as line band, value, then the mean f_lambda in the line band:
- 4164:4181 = 2.05 angstrom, 41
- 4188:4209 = 1.71 angstrom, 42.3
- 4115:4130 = 1.00 angstrom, 44.7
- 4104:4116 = 0.51 angstrom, 46.2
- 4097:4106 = 0.45 angstrom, 46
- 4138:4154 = 5.07 angstrom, 32.3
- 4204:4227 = -3.90 angstrom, 53.3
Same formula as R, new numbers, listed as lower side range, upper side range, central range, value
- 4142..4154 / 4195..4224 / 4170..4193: 0.0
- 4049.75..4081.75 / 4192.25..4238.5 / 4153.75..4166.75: 2.7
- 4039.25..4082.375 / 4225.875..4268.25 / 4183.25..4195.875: 0.7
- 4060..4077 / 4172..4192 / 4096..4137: 1.8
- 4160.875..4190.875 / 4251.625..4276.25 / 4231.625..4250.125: -3.6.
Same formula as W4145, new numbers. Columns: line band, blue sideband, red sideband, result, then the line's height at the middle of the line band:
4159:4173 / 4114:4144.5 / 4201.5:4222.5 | 0.088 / 44.2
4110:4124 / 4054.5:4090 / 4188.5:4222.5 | -0.006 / 49.7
